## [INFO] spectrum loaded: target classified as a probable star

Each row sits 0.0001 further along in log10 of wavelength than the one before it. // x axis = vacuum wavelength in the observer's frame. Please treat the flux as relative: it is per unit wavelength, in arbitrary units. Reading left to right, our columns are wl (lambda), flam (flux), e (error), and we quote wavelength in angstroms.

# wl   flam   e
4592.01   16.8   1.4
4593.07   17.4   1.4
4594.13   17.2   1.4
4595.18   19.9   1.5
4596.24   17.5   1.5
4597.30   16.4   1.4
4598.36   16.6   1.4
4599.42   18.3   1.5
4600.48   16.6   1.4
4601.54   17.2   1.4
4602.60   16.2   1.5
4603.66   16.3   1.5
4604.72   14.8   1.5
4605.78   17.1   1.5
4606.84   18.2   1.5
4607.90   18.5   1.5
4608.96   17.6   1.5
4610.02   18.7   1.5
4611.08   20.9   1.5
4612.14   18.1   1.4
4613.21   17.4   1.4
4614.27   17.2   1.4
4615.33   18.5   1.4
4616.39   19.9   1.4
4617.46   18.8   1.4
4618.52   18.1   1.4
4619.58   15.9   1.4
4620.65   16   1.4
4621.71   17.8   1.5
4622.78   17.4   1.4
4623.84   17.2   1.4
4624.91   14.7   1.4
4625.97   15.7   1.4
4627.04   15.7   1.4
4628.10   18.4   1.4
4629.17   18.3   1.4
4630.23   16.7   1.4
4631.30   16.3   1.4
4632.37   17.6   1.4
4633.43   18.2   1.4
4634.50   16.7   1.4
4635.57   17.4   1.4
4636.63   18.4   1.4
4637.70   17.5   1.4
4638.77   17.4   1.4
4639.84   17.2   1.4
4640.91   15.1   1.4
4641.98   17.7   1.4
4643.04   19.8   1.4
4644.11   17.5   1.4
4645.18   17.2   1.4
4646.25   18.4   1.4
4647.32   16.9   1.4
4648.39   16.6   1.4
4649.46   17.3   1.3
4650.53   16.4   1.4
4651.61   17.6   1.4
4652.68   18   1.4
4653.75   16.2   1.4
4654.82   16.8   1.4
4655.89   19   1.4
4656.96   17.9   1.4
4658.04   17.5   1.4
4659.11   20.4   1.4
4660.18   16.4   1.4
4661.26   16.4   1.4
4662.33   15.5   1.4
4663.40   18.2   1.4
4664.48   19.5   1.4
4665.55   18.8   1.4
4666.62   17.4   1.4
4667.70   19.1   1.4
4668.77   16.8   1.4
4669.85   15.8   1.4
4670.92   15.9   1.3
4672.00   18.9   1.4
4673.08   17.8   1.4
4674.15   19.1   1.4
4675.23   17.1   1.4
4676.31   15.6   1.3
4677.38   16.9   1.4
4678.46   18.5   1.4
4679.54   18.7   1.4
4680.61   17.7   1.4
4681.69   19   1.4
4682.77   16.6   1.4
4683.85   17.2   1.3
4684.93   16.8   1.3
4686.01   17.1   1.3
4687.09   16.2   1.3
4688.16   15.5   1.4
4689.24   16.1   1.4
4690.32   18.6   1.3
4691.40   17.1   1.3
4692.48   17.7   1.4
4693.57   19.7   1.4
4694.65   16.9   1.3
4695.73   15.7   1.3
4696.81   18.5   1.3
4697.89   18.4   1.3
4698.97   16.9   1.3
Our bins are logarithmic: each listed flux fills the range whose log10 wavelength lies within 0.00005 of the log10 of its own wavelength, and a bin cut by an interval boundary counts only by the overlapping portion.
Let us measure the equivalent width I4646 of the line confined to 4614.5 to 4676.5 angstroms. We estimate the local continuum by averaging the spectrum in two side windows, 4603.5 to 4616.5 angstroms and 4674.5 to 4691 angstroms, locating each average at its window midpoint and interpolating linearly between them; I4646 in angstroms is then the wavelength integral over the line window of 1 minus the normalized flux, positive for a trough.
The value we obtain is 0.5 angstroms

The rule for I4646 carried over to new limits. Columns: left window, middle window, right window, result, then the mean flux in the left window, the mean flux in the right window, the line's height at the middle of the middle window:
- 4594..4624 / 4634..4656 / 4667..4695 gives 0.2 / 17.6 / 17.4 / 17.5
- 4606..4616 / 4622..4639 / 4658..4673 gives 0.9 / 18.3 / 17.6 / 18.1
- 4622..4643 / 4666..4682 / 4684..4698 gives -0.4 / 17.1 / 17.2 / 17.2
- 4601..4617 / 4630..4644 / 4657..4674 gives 0.3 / 17.8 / 17.7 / 17.7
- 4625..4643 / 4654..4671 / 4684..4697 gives -0.5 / 17.2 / 17.1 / 17.1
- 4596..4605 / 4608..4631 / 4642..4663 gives -0.8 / 16.7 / 17.5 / 17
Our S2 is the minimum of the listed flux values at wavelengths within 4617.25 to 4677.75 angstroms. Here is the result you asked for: 14.7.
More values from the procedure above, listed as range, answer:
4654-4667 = 15.5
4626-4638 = 15.7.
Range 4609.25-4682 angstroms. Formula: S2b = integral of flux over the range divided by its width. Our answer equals 17.5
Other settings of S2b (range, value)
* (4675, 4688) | 17.2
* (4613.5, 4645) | 17.4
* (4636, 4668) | 17.6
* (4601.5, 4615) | 17.6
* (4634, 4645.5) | 17.5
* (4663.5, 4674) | 17.8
